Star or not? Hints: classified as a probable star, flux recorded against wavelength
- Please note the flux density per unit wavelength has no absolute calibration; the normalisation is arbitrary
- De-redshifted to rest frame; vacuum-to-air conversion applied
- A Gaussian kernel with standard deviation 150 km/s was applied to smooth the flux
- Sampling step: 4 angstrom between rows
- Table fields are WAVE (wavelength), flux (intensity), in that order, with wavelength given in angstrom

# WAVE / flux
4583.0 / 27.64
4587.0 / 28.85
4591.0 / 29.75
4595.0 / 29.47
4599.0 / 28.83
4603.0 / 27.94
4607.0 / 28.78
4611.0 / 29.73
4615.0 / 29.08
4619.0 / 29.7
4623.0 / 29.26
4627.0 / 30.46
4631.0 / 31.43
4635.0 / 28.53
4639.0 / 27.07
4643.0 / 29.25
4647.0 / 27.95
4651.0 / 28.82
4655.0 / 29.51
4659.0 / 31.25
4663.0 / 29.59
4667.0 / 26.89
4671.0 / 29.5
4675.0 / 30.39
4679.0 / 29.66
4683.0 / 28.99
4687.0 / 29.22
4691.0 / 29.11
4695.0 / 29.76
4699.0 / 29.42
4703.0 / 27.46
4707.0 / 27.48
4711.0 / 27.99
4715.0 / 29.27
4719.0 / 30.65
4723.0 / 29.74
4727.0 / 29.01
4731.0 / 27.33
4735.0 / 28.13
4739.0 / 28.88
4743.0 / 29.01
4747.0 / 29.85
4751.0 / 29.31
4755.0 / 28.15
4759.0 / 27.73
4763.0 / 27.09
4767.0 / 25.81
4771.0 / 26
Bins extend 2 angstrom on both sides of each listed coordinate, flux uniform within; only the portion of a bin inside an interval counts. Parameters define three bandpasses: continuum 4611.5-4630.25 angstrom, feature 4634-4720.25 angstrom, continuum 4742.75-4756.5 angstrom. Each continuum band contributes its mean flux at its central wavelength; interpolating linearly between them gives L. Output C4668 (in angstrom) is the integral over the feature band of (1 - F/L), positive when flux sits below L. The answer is 1.5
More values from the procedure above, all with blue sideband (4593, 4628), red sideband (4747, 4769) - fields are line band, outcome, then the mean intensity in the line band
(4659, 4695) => -0.9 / 29.3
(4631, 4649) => 0.2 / 28.6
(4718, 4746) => -0.9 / 28.9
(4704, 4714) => 0.1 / 27.9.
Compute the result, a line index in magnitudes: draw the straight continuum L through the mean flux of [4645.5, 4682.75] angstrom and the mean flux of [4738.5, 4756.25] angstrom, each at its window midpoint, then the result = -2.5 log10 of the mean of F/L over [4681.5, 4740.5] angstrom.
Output 0.01 mag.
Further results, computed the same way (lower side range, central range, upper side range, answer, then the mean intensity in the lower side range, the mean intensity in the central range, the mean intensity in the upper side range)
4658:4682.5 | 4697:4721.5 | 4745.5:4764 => 0.01 mag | 29.4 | 28.7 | 28.5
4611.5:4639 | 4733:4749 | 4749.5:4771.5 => -0.05 mag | 29.5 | 29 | 27.4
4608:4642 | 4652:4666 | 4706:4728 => -0.02 mag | 29.4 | 29.8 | 29.1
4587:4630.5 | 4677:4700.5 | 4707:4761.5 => -0.01 mag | 29.4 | 29.4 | 28.8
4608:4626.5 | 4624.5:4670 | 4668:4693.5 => 0.01 mag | 29.5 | 29.2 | 29.4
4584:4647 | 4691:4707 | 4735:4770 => -0.01 mag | 29.1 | 28.7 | 28.2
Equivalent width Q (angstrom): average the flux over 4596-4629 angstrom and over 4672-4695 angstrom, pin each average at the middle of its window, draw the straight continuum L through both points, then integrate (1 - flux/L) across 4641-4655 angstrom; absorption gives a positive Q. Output 0.27 angstrom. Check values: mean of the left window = 29.2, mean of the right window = 29.5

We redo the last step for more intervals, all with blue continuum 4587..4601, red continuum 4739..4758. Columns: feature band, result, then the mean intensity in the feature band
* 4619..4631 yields -0.4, 30.1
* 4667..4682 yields -0.1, 29.4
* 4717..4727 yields -0.3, 30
